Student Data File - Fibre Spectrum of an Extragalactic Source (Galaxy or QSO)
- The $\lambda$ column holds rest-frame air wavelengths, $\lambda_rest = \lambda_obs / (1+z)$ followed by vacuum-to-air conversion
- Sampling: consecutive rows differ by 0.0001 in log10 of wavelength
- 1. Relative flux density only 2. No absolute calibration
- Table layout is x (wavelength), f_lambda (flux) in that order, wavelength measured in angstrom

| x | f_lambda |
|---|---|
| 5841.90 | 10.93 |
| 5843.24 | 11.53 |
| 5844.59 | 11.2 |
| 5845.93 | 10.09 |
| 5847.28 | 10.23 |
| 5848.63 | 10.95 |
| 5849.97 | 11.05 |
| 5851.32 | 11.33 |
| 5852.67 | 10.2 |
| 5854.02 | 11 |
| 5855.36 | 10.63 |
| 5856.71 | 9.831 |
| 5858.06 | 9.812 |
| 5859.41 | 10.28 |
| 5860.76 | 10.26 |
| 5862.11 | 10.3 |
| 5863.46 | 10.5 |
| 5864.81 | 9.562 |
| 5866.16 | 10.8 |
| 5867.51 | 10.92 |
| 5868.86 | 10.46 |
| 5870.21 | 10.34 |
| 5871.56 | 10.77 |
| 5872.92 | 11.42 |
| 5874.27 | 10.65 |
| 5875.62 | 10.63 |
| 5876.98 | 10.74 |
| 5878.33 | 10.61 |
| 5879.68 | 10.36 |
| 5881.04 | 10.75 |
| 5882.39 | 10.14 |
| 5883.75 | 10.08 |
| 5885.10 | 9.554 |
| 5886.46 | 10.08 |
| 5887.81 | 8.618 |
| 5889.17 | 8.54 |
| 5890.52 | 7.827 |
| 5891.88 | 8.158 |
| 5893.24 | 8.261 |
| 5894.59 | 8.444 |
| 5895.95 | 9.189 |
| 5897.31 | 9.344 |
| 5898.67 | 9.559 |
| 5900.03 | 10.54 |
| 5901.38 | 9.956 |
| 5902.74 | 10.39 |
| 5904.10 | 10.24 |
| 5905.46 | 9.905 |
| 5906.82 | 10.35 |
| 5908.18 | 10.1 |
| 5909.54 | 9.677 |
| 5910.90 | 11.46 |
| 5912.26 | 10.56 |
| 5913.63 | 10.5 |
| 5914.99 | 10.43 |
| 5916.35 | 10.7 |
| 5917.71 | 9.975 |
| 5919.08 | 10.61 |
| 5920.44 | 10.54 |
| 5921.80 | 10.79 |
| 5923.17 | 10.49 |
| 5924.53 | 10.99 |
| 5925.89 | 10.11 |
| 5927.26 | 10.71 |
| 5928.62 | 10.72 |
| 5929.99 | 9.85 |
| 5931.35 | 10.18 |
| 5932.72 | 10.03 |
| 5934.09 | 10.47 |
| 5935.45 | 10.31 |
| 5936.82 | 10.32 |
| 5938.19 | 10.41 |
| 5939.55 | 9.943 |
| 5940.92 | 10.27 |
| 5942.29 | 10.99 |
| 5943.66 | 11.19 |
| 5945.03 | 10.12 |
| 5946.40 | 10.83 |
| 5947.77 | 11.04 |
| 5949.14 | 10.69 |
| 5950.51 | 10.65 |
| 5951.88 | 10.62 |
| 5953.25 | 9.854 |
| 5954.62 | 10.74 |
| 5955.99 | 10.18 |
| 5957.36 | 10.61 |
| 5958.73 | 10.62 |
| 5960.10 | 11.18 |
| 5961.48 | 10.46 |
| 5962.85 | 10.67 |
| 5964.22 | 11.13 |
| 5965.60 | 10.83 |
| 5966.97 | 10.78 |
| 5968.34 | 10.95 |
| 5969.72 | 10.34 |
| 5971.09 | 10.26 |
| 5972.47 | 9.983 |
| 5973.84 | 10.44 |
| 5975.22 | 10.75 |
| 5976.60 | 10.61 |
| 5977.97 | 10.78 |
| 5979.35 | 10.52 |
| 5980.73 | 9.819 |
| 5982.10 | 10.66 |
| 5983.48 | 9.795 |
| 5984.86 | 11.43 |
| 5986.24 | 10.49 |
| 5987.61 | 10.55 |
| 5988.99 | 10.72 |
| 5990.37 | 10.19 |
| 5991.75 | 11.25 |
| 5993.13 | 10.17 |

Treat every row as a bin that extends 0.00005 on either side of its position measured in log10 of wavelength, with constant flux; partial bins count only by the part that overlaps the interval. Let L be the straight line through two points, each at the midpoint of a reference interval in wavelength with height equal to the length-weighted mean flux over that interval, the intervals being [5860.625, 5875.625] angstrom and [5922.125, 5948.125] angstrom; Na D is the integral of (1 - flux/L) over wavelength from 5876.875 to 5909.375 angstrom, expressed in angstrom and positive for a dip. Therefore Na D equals 2.7 angstrom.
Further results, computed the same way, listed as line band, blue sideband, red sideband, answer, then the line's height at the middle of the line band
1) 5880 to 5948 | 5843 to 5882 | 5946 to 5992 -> 3.24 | 10.6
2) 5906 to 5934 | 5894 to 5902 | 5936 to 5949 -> -1.14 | 10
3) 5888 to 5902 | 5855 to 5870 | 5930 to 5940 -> 1.77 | 10.3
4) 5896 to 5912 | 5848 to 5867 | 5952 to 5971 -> 0.65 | 10.5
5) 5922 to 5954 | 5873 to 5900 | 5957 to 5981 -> -0.75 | 10.2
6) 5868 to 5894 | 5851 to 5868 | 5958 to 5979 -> 1.36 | 10.4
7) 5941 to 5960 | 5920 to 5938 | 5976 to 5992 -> -0.29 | 10.5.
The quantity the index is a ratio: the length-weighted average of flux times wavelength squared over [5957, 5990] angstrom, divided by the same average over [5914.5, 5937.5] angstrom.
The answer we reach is 1.03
